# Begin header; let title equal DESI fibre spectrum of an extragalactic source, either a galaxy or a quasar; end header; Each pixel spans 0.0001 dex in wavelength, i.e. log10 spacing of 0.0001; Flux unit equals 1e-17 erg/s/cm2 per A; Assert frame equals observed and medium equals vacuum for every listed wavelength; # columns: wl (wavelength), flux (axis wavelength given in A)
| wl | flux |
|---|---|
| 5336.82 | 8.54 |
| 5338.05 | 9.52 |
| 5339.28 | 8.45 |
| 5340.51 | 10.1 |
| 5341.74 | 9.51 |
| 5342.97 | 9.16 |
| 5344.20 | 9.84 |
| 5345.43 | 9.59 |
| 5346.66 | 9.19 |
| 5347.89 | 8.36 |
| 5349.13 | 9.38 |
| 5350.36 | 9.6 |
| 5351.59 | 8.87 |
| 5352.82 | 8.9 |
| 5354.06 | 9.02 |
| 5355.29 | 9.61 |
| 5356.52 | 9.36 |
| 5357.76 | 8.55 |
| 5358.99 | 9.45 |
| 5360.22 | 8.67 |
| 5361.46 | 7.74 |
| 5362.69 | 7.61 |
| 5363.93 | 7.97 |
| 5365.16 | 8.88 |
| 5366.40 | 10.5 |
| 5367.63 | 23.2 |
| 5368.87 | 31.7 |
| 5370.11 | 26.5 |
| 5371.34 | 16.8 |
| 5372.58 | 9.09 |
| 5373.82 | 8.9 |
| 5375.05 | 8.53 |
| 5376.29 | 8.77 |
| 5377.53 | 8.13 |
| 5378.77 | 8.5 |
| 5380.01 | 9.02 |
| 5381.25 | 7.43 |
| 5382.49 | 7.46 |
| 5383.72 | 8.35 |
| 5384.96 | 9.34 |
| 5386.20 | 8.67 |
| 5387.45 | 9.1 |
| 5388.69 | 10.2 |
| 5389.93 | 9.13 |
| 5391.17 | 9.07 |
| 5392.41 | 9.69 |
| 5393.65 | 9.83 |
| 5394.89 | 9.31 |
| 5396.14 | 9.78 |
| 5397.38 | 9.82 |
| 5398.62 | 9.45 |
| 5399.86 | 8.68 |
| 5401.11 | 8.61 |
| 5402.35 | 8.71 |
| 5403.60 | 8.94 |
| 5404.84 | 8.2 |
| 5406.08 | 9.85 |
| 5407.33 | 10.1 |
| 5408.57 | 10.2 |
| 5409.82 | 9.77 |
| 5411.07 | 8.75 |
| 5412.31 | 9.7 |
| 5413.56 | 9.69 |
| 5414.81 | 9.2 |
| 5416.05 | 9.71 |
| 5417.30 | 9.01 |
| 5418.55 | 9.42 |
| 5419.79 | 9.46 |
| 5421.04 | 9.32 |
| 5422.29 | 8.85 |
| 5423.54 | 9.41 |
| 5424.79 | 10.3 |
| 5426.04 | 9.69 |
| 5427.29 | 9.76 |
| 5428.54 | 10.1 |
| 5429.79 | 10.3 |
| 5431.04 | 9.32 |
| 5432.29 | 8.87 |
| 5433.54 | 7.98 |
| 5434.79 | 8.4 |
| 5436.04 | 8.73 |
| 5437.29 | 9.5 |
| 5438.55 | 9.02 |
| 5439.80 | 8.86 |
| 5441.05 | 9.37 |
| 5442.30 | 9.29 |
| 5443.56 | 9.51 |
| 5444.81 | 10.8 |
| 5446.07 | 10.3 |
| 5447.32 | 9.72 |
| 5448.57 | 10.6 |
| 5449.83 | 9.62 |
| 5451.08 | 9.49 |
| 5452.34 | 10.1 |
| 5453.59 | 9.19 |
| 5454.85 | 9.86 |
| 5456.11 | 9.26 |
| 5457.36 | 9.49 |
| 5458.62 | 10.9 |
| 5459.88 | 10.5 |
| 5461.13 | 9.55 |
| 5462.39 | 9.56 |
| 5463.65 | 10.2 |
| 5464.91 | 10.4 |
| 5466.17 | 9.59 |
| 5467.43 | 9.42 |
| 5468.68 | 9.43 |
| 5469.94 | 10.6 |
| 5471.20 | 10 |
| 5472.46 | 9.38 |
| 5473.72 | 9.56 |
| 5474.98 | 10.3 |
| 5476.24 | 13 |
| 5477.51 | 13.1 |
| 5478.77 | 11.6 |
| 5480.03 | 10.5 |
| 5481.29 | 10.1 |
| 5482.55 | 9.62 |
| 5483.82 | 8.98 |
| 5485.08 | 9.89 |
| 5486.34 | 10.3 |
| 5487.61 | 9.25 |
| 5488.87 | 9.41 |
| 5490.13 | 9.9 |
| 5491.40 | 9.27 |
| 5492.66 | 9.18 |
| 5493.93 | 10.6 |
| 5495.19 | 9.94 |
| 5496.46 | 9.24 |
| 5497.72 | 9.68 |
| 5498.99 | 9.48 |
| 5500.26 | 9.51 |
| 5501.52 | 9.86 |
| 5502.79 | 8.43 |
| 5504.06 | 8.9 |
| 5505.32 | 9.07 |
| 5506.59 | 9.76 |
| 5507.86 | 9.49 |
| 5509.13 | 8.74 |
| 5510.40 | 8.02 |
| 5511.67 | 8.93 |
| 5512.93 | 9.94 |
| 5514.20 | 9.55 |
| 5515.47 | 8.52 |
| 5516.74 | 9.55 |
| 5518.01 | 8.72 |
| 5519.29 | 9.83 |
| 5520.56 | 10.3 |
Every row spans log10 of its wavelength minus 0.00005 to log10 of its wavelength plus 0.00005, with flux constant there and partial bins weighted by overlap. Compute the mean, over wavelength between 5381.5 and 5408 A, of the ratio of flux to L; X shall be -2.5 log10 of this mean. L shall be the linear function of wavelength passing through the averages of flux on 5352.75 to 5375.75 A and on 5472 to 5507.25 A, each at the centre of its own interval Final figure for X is 0.26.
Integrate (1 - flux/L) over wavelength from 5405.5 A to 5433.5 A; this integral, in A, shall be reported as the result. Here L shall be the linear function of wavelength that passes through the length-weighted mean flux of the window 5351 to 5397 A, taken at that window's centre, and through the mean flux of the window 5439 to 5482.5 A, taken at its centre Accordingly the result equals 2.1 A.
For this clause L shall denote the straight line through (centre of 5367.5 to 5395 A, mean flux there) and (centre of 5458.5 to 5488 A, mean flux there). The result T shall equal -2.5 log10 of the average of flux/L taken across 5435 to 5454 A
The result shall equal 0.109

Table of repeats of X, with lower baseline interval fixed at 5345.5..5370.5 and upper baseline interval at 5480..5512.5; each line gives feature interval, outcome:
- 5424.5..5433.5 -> 0.088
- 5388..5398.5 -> 0.144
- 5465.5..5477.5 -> -0.053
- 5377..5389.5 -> 0.274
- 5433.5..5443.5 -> 0.148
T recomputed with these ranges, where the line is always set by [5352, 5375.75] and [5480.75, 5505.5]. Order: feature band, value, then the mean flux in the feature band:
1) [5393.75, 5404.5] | 0.24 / 9.17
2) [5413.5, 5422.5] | 0.18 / 9.34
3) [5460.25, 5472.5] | 0.02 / 9.85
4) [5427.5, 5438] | 0.17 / 9.17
